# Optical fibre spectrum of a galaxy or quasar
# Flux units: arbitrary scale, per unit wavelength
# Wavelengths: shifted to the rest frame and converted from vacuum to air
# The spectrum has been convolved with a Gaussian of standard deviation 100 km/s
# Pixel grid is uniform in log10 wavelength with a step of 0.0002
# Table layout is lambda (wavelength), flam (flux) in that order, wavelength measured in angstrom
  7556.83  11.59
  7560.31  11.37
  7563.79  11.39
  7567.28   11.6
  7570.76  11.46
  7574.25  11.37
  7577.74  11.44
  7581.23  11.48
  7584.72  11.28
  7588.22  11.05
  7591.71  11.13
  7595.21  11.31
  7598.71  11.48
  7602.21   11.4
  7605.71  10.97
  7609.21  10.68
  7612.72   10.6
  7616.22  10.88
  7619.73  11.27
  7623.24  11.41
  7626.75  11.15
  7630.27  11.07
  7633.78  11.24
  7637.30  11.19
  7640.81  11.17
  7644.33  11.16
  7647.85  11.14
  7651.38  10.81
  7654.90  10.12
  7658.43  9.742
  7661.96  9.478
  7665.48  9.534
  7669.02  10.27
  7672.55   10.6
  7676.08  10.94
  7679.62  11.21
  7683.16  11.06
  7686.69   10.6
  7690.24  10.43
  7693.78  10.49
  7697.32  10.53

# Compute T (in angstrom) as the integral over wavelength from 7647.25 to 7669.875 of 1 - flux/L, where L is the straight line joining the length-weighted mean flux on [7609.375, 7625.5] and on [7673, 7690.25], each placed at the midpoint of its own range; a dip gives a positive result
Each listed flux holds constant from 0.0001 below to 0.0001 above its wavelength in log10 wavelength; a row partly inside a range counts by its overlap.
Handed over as 1.7 angstrom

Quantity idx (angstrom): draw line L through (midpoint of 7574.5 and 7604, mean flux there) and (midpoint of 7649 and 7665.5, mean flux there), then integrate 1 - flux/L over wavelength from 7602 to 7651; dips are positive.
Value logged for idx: -2.20 angstrom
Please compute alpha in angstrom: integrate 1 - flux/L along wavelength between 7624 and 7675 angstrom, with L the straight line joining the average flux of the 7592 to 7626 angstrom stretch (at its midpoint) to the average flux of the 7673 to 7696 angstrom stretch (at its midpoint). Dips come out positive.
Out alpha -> 1.4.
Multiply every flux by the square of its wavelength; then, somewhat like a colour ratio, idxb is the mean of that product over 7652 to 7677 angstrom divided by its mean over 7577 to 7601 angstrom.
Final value 0.91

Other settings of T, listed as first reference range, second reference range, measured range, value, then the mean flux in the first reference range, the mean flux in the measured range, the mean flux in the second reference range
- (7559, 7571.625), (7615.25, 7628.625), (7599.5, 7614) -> 0.39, 11.5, 11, 11.2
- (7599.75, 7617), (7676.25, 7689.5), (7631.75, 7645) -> -0.32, 10.9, 11.2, 10.9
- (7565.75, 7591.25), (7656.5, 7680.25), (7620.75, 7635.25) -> -0.66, 11.4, 11.2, 10.2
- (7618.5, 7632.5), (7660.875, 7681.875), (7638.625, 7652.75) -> -0.30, 11.2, 11.1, 10.4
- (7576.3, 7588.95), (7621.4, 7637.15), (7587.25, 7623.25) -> 0.57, 11.3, 11.1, 11.2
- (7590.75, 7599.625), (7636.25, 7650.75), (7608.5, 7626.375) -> 0.36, 11.3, 11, 11.1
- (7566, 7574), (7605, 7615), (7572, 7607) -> -0.54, 11.5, 11.3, 10.7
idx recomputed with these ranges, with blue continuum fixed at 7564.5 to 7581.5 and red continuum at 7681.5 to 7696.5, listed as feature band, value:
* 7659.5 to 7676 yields 1.1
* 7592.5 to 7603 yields -0.1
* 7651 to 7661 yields 0.7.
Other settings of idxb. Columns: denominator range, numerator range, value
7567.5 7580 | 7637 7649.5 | 0.99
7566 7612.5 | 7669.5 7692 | 0.98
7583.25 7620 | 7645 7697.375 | 0.96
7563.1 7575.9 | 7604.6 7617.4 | 0.95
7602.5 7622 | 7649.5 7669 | 0.92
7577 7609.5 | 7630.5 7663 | 0.97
